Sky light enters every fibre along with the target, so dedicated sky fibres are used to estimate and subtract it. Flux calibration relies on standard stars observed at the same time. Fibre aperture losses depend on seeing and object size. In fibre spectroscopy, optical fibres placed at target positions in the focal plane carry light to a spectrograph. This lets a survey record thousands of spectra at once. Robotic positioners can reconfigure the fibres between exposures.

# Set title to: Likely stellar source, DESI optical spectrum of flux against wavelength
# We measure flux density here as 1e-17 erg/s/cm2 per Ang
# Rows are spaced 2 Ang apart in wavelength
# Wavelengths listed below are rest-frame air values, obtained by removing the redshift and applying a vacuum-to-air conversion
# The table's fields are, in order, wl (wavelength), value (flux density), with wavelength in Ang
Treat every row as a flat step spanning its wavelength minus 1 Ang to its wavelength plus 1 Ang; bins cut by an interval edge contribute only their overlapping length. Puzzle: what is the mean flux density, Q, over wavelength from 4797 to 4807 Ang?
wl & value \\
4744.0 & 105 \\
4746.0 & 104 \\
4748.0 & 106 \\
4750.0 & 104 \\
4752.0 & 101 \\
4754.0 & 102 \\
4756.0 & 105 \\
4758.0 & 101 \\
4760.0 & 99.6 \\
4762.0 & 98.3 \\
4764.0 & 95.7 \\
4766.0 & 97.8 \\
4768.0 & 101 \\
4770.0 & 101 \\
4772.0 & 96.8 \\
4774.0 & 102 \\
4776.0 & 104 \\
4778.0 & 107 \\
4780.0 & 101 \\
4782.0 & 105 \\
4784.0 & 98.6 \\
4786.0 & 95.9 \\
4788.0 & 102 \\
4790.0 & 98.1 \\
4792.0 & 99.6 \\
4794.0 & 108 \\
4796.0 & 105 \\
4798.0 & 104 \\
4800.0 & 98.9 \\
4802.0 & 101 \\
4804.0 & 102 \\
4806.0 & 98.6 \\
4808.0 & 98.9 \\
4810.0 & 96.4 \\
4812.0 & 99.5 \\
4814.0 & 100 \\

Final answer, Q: 101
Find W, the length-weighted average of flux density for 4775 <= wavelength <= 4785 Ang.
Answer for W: 103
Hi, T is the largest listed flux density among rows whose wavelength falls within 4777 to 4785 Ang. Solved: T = 107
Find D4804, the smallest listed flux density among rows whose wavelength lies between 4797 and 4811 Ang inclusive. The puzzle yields 96.4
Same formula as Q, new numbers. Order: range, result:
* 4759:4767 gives 97.8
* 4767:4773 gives 99.6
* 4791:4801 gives 103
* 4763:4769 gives 98.2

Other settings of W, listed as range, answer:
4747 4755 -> 103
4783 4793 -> 98.8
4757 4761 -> 100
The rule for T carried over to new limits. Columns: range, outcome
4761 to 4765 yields 98.3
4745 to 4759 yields 106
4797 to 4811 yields 104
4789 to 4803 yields 108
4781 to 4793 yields 105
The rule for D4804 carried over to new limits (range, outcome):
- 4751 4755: 101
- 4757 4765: 95.7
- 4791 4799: 99.6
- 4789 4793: 98.1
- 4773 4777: 102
